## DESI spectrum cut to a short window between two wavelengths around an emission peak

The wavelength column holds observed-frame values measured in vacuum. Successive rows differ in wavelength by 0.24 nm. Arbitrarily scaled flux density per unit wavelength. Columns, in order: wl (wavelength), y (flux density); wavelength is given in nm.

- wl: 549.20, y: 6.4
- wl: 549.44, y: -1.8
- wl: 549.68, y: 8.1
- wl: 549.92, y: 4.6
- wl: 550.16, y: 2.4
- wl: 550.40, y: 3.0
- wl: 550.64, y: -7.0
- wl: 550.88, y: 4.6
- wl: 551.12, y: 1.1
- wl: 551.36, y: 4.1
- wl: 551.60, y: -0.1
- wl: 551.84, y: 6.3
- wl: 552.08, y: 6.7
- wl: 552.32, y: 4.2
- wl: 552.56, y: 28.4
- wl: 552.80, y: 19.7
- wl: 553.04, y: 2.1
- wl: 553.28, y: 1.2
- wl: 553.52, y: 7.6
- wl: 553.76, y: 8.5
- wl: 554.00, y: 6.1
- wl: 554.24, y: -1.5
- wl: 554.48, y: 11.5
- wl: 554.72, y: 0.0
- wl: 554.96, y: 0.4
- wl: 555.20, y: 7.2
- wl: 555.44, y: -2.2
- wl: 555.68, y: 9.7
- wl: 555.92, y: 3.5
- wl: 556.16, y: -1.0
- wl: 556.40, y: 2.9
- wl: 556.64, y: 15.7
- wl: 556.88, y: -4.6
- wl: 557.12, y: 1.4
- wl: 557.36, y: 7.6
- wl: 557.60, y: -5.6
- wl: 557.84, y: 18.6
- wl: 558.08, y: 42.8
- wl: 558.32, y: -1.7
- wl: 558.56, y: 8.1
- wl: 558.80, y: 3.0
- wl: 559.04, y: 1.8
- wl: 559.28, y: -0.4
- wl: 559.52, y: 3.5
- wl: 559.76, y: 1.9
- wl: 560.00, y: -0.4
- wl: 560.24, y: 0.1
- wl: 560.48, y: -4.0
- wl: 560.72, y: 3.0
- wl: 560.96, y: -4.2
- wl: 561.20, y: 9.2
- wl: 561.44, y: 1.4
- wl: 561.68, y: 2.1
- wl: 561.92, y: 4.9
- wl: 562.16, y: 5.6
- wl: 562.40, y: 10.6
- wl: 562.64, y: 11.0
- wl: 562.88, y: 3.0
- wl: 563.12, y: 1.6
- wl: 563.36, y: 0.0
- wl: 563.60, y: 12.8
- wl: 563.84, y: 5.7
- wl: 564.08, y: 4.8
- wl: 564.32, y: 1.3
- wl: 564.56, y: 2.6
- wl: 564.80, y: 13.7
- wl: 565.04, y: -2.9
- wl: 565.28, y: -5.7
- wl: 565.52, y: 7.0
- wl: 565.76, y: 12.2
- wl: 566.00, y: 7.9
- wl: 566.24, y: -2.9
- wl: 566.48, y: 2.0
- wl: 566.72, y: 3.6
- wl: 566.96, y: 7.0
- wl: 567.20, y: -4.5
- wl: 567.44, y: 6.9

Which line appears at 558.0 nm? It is [O III] 5007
